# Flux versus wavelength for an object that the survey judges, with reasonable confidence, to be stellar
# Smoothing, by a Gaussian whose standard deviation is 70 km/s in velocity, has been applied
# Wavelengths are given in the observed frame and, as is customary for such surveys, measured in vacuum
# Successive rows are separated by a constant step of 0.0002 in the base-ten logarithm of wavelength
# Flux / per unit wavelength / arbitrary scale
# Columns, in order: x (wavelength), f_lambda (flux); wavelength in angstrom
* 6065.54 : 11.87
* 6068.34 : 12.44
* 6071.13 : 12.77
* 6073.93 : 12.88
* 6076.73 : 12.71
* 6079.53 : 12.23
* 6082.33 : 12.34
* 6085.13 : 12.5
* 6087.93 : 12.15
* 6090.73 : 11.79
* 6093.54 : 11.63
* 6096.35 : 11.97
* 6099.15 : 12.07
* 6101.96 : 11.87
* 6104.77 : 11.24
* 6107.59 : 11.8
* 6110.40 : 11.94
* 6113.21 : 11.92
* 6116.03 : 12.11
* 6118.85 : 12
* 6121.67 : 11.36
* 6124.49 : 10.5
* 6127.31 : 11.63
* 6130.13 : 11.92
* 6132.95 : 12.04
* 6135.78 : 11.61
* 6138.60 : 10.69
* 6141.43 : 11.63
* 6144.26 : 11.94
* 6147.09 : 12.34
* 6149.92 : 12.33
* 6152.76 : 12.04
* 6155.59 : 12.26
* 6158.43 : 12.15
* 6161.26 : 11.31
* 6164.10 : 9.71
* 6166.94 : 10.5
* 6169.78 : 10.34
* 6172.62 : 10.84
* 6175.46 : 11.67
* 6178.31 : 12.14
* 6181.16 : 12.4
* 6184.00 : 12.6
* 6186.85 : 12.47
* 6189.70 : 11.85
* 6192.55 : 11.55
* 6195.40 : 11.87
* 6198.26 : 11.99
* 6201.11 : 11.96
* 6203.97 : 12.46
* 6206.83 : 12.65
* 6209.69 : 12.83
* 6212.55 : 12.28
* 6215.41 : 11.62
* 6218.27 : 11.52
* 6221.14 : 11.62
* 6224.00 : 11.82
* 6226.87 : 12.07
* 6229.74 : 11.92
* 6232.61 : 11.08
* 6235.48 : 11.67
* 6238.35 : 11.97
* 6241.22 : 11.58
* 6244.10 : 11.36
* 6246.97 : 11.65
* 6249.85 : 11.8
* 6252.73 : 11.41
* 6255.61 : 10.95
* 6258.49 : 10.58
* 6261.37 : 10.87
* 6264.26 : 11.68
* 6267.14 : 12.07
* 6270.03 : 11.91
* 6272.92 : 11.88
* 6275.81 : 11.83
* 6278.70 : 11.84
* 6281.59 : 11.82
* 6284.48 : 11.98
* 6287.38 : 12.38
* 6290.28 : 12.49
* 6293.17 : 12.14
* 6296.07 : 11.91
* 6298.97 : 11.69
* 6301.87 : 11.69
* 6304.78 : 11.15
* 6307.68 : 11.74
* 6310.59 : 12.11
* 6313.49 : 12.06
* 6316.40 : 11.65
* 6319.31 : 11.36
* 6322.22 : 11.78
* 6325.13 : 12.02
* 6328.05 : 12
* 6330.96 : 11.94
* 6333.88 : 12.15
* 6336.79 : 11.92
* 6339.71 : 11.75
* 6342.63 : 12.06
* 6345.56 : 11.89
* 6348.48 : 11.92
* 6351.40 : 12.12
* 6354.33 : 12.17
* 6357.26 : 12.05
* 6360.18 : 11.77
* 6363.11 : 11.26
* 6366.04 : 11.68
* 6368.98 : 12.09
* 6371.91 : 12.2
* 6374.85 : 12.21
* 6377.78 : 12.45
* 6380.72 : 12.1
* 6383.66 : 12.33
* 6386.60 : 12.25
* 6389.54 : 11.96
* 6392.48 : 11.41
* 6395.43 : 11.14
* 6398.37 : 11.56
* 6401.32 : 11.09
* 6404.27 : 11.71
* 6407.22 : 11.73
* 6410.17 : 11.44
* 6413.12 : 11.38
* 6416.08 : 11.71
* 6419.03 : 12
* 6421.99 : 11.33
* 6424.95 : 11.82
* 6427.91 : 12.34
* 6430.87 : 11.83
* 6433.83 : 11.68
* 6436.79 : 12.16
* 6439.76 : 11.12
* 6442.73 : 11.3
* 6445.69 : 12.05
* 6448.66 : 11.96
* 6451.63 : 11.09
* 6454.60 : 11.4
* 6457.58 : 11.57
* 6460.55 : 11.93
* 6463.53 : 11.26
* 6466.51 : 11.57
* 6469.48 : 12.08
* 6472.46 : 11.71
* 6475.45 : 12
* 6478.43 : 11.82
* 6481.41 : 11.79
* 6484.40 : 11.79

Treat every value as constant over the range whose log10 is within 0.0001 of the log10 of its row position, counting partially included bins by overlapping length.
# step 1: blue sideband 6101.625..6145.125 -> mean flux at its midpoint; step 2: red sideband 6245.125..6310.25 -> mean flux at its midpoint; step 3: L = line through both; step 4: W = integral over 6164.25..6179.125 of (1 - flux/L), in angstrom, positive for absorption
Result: 0.9 angstrom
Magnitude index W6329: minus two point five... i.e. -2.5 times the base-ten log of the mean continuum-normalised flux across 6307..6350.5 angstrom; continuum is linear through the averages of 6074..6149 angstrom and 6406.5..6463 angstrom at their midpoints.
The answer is -0.02 mag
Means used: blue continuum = 11.9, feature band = 11.9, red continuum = 11.7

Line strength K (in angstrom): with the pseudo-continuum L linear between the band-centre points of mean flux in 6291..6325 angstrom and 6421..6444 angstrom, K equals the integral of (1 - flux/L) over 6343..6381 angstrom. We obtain -0.79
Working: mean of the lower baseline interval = 11.8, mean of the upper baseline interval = 11.7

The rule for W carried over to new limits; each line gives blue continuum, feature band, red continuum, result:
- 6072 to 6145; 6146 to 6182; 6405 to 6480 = 1.0 angstrom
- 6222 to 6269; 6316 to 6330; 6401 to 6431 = -0.2 angstrom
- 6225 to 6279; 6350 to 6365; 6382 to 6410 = -0.3 angstrom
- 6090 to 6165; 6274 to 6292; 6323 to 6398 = -0.3 angstrom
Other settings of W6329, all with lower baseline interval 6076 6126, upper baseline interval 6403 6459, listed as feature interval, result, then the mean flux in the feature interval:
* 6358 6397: -0.020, 11.9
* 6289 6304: -0.017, 11.9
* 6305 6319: -0.004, 11.8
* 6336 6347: -0.016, 11.9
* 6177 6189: -0.049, 12.4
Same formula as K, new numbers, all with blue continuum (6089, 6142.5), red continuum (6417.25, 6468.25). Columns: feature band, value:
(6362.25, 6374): -0.18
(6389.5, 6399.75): 0.19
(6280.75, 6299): -0.66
